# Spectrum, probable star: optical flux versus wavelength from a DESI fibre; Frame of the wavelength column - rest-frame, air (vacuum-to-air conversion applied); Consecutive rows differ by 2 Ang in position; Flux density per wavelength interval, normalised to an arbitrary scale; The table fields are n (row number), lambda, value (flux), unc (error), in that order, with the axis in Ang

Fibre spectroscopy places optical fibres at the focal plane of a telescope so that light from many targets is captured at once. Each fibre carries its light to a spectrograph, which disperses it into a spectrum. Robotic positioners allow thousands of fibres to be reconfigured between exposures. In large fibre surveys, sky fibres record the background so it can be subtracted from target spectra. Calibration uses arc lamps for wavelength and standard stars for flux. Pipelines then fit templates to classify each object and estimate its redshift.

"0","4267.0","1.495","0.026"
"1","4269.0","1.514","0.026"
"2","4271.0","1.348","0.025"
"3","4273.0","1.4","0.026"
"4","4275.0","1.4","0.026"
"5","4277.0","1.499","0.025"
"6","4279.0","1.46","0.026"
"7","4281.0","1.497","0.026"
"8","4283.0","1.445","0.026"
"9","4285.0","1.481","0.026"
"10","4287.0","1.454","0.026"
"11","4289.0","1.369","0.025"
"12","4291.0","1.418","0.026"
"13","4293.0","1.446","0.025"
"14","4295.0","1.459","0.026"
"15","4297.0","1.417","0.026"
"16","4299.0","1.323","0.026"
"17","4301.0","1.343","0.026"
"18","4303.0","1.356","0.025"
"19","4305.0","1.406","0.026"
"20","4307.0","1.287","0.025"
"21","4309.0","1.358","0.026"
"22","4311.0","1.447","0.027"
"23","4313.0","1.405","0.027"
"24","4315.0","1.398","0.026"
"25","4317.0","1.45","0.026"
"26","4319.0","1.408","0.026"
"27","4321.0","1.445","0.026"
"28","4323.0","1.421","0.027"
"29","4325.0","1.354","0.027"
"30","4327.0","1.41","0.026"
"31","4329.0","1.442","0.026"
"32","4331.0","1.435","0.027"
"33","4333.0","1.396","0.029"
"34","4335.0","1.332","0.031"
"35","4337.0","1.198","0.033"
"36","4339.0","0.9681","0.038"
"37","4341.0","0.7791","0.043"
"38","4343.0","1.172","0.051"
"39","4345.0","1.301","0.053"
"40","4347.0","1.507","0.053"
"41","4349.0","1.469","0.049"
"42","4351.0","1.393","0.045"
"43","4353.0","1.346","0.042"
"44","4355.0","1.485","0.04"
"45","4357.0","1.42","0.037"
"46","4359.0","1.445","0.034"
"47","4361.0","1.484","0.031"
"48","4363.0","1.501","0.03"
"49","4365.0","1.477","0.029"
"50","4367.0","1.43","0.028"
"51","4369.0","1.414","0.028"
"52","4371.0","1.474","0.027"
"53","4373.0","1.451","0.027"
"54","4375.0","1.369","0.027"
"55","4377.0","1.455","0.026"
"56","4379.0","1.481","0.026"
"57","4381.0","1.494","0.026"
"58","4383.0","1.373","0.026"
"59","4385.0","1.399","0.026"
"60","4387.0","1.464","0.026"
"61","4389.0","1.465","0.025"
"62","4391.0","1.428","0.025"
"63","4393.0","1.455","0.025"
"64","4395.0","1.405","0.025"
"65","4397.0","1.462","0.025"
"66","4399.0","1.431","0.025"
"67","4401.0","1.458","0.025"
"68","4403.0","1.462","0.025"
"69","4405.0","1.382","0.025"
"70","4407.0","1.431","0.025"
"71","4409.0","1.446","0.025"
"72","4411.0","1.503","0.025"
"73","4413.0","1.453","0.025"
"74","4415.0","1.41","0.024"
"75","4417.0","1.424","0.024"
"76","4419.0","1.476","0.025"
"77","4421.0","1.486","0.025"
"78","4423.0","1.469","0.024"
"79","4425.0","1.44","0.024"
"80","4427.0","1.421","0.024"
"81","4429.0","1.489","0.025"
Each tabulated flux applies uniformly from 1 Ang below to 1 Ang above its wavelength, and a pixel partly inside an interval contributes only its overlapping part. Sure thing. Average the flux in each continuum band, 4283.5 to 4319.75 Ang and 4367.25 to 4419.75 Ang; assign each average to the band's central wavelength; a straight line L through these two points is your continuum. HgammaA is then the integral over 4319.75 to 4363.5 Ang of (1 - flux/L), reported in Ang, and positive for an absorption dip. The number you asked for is 2.2 Ang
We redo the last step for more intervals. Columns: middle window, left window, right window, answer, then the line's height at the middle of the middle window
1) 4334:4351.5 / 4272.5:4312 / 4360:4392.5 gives 2.5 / 1.43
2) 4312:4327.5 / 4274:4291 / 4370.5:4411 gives 0.4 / 1.45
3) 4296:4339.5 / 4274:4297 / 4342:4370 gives 2.0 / 1.43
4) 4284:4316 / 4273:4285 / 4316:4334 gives 0.9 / 1.44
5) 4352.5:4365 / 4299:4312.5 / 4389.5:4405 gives -0.4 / 1.41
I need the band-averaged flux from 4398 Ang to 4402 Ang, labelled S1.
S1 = 1.44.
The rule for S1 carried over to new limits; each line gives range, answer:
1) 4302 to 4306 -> 1.38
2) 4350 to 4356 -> 1.41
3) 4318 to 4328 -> 1.41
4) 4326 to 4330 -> 1.43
